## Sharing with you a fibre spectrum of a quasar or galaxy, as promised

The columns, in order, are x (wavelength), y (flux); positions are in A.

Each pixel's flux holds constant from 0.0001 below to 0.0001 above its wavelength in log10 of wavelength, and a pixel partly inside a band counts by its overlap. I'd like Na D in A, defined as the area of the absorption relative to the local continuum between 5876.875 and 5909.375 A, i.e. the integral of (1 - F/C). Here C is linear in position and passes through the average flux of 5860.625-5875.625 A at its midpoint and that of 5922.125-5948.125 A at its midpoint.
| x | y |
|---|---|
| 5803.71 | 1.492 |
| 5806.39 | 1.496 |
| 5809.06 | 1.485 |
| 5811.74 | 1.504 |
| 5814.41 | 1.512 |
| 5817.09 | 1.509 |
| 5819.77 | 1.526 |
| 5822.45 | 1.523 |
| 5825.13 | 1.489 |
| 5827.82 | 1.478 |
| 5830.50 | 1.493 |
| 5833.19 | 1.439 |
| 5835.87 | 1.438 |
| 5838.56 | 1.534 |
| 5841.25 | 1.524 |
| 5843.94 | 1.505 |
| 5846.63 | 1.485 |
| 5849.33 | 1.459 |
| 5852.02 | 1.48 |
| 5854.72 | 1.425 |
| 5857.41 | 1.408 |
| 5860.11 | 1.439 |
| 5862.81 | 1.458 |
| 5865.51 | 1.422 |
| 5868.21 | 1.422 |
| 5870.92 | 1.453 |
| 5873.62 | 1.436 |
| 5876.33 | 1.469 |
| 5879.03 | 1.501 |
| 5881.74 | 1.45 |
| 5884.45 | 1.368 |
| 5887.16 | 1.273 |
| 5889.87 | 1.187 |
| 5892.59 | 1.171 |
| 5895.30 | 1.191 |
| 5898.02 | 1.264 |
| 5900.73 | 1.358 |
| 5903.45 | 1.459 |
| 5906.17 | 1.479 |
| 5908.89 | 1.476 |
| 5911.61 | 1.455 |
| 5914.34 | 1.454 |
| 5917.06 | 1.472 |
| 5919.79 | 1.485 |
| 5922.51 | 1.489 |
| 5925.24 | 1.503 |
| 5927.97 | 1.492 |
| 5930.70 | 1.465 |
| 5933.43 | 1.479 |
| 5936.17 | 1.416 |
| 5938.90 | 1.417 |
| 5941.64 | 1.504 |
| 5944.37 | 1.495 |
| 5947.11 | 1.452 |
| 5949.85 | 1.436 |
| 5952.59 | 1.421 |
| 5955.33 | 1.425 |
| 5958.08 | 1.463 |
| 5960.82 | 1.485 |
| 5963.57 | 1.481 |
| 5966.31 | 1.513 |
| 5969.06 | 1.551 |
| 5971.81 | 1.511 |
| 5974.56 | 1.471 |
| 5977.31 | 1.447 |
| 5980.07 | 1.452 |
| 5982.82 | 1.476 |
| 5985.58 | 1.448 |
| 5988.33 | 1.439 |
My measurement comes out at 2.3 A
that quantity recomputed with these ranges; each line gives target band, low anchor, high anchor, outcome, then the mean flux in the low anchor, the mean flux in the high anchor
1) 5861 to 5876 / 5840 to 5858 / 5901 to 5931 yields 0.3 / 1.47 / 1.47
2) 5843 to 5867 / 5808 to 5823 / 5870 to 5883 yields 0.4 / 1.51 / 1.46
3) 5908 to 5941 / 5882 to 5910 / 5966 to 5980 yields -1.9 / 1.33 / 1.49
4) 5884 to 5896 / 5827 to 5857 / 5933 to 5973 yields 2.0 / 1.48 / 1.47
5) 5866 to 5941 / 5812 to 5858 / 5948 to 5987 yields 3.3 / 1.49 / 1.47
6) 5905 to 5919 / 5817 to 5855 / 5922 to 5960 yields 0.0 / 1.49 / 1.46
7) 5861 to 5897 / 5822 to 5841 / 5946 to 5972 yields 2.7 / 1.49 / 1.47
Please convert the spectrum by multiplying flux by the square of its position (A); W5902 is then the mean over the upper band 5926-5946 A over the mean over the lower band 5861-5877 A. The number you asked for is 1.04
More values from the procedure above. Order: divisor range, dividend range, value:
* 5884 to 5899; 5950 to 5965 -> 1.21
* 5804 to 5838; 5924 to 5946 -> 1.02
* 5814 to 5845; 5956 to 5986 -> 1.04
